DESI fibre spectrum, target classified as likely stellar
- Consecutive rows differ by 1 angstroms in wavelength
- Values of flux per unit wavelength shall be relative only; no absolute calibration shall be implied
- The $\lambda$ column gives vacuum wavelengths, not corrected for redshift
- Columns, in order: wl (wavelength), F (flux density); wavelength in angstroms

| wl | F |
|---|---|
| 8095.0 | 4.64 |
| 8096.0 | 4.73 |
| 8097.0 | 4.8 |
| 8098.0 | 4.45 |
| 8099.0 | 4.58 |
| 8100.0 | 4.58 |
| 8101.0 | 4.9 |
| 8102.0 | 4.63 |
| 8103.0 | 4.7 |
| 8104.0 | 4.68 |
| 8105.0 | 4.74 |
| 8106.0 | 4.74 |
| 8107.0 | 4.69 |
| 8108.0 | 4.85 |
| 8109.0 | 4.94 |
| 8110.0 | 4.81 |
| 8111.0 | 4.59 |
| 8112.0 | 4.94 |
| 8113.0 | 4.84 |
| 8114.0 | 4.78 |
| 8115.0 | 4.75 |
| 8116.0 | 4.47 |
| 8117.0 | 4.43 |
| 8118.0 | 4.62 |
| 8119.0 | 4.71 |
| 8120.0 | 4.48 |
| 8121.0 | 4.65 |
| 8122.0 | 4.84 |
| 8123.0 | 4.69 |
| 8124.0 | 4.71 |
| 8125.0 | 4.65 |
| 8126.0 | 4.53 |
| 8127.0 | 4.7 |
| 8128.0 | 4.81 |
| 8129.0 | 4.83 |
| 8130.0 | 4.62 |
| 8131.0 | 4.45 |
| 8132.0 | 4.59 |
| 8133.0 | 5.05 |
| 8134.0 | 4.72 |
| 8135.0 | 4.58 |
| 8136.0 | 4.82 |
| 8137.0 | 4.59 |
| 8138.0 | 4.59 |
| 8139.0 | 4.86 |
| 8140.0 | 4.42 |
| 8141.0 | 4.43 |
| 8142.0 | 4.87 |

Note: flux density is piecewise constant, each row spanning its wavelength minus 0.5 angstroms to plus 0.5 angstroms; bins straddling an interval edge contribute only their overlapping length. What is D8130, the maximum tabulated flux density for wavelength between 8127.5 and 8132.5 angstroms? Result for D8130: 4.83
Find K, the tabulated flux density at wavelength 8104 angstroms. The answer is 4.68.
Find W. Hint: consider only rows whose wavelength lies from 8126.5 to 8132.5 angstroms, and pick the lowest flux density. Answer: 4.45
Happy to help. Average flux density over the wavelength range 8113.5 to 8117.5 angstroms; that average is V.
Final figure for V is 4.61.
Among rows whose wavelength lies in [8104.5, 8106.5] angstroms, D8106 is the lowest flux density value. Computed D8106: 4.74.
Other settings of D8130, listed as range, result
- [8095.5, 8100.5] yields 4.8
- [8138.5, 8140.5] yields 4.86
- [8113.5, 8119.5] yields 4.78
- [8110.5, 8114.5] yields 4.94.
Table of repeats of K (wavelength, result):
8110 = 4.81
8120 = 4.48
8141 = 4.43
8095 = 4.64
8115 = 4.75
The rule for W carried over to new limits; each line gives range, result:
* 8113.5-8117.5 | 4.43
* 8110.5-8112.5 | 4.59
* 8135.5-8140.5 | 4.42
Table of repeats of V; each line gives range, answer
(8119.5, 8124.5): 4.67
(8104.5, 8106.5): 4.74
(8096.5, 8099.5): 4.61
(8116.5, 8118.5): 4.53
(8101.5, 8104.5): 4.67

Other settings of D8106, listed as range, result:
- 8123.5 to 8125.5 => 4.65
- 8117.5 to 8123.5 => 4.48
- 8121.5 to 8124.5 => 4.69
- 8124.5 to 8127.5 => 4.53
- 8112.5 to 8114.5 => 4.78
